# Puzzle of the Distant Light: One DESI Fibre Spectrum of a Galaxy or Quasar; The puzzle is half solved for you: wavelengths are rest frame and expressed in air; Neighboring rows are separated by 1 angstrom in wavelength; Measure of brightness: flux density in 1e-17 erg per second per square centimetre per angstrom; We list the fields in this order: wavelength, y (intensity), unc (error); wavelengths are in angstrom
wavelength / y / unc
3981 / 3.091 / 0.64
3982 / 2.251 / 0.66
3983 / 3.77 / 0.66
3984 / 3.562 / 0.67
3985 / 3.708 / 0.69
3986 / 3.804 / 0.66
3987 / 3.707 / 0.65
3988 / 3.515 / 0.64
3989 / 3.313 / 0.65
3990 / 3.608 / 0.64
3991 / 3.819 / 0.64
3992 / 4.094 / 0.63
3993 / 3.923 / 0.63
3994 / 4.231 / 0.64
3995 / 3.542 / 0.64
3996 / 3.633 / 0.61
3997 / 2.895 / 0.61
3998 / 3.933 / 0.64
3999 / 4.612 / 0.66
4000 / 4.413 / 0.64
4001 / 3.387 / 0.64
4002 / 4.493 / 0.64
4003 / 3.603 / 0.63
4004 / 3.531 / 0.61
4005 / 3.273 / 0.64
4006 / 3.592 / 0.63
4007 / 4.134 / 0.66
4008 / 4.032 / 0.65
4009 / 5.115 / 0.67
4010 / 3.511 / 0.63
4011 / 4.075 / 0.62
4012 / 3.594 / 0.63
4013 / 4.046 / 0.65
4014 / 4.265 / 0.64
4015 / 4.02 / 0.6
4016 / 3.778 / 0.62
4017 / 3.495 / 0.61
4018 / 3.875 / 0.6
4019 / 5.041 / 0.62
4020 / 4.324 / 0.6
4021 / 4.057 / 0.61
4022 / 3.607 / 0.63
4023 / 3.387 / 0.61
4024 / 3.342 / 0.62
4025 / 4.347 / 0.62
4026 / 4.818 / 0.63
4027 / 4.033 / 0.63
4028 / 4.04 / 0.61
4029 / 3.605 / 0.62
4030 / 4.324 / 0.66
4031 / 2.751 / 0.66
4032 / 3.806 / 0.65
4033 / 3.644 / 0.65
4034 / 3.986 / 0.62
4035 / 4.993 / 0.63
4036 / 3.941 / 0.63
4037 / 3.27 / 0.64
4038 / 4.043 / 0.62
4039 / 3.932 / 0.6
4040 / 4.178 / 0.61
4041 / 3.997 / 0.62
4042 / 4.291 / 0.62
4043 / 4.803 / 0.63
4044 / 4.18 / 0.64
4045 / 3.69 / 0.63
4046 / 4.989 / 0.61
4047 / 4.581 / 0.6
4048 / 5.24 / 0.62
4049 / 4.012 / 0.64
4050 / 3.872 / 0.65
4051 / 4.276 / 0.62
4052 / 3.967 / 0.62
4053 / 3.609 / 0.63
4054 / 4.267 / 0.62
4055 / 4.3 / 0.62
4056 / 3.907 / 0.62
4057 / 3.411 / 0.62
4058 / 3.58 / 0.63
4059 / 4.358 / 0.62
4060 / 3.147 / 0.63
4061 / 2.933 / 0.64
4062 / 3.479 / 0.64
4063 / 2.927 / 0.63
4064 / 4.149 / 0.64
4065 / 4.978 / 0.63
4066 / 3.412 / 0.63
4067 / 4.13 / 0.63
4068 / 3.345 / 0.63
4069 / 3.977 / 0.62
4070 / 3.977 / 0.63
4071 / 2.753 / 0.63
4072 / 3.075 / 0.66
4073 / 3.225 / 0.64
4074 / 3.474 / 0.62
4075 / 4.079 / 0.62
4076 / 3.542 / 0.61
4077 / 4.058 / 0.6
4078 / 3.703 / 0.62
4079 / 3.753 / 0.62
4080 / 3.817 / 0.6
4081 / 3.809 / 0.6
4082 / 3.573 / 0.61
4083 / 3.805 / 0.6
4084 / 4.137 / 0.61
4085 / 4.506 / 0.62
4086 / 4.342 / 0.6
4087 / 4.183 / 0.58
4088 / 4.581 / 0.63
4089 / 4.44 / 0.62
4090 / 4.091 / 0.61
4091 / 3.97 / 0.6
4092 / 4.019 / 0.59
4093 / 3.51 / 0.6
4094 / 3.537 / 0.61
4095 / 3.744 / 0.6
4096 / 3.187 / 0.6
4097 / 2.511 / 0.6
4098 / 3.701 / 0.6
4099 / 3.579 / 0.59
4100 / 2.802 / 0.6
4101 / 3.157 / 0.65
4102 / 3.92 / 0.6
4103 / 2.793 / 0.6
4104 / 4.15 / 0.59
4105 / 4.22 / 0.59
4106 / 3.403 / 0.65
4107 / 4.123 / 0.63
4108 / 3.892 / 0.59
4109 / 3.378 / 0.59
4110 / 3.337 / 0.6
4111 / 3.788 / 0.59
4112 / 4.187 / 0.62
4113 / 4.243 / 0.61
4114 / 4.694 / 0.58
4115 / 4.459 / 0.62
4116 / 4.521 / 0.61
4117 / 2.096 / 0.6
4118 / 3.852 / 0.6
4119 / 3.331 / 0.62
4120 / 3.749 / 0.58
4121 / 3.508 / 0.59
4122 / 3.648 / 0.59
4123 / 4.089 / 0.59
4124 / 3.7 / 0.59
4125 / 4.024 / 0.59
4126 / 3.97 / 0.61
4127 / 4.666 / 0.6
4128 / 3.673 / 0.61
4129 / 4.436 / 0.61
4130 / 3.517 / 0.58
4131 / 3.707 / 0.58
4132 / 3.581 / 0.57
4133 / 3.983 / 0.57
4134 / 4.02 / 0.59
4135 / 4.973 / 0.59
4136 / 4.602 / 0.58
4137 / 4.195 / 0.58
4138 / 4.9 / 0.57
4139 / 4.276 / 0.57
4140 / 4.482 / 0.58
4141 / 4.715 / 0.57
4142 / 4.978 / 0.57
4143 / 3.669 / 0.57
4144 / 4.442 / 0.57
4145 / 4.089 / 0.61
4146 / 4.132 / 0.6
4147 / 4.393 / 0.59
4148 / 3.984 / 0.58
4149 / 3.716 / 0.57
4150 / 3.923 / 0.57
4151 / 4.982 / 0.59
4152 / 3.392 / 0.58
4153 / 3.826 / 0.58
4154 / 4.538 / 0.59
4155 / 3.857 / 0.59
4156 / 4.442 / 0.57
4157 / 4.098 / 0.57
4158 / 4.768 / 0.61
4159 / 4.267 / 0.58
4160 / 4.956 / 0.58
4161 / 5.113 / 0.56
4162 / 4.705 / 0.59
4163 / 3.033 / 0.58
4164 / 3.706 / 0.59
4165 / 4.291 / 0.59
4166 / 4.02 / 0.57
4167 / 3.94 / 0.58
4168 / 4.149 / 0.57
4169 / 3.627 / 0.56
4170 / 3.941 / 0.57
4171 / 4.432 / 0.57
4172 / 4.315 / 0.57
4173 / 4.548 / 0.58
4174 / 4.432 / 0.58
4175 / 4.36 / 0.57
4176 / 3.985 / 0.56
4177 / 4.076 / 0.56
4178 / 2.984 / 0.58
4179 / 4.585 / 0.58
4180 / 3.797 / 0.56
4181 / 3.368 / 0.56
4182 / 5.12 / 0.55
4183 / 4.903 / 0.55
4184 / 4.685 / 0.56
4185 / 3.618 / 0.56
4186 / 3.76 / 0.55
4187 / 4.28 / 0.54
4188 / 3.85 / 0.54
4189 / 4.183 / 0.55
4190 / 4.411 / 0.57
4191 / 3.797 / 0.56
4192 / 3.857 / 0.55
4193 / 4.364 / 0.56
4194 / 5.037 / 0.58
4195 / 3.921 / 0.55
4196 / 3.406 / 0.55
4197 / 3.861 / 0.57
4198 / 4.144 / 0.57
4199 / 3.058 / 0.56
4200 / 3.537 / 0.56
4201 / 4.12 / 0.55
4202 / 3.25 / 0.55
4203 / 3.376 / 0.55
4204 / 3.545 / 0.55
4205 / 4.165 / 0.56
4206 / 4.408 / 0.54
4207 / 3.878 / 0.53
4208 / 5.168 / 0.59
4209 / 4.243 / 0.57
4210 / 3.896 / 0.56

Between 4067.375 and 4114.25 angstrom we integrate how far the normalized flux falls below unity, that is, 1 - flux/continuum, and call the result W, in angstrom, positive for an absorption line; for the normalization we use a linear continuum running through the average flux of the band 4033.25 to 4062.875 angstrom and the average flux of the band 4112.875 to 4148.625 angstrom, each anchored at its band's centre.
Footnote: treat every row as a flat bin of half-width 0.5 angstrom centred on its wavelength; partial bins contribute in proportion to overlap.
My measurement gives 3.64 angstrom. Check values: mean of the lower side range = 4.02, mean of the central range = 3.74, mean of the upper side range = 4.09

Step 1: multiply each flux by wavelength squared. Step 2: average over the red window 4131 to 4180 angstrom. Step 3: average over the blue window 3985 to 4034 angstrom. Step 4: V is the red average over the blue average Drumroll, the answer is 1.17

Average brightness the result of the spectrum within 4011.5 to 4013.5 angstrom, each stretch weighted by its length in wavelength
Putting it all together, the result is 3.82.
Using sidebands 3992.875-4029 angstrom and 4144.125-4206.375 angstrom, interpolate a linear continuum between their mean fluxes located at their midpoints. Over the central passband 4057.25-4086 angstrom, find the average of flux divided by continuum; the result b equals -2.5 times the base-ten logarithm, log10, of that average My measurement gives 0.08 mag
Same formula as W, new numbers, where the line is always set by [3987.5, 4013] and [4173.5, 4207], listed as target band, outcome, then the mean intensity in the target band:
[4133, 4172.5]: -2.8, 4.25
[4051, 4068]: 0.5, 3.79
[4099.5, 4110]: 1.0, 3.57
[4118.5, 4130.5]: 0.3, 3.86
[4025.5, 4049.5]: -1.6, 4.13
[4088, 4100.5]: 0.9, 3.63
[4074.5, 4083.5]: 0.3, 3.79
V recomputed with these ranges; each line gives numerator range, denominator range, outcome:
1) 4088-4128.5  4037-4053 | 0.92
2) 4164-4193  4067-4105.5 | 1.16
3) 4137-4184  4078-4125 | 1.15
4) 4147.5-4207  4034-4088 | 1.10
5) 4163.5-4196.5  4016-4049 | 1.08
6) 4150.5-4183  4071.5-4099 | 1.15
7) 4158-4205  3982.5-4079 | 1.13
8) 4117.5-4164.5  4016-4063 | 1.09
